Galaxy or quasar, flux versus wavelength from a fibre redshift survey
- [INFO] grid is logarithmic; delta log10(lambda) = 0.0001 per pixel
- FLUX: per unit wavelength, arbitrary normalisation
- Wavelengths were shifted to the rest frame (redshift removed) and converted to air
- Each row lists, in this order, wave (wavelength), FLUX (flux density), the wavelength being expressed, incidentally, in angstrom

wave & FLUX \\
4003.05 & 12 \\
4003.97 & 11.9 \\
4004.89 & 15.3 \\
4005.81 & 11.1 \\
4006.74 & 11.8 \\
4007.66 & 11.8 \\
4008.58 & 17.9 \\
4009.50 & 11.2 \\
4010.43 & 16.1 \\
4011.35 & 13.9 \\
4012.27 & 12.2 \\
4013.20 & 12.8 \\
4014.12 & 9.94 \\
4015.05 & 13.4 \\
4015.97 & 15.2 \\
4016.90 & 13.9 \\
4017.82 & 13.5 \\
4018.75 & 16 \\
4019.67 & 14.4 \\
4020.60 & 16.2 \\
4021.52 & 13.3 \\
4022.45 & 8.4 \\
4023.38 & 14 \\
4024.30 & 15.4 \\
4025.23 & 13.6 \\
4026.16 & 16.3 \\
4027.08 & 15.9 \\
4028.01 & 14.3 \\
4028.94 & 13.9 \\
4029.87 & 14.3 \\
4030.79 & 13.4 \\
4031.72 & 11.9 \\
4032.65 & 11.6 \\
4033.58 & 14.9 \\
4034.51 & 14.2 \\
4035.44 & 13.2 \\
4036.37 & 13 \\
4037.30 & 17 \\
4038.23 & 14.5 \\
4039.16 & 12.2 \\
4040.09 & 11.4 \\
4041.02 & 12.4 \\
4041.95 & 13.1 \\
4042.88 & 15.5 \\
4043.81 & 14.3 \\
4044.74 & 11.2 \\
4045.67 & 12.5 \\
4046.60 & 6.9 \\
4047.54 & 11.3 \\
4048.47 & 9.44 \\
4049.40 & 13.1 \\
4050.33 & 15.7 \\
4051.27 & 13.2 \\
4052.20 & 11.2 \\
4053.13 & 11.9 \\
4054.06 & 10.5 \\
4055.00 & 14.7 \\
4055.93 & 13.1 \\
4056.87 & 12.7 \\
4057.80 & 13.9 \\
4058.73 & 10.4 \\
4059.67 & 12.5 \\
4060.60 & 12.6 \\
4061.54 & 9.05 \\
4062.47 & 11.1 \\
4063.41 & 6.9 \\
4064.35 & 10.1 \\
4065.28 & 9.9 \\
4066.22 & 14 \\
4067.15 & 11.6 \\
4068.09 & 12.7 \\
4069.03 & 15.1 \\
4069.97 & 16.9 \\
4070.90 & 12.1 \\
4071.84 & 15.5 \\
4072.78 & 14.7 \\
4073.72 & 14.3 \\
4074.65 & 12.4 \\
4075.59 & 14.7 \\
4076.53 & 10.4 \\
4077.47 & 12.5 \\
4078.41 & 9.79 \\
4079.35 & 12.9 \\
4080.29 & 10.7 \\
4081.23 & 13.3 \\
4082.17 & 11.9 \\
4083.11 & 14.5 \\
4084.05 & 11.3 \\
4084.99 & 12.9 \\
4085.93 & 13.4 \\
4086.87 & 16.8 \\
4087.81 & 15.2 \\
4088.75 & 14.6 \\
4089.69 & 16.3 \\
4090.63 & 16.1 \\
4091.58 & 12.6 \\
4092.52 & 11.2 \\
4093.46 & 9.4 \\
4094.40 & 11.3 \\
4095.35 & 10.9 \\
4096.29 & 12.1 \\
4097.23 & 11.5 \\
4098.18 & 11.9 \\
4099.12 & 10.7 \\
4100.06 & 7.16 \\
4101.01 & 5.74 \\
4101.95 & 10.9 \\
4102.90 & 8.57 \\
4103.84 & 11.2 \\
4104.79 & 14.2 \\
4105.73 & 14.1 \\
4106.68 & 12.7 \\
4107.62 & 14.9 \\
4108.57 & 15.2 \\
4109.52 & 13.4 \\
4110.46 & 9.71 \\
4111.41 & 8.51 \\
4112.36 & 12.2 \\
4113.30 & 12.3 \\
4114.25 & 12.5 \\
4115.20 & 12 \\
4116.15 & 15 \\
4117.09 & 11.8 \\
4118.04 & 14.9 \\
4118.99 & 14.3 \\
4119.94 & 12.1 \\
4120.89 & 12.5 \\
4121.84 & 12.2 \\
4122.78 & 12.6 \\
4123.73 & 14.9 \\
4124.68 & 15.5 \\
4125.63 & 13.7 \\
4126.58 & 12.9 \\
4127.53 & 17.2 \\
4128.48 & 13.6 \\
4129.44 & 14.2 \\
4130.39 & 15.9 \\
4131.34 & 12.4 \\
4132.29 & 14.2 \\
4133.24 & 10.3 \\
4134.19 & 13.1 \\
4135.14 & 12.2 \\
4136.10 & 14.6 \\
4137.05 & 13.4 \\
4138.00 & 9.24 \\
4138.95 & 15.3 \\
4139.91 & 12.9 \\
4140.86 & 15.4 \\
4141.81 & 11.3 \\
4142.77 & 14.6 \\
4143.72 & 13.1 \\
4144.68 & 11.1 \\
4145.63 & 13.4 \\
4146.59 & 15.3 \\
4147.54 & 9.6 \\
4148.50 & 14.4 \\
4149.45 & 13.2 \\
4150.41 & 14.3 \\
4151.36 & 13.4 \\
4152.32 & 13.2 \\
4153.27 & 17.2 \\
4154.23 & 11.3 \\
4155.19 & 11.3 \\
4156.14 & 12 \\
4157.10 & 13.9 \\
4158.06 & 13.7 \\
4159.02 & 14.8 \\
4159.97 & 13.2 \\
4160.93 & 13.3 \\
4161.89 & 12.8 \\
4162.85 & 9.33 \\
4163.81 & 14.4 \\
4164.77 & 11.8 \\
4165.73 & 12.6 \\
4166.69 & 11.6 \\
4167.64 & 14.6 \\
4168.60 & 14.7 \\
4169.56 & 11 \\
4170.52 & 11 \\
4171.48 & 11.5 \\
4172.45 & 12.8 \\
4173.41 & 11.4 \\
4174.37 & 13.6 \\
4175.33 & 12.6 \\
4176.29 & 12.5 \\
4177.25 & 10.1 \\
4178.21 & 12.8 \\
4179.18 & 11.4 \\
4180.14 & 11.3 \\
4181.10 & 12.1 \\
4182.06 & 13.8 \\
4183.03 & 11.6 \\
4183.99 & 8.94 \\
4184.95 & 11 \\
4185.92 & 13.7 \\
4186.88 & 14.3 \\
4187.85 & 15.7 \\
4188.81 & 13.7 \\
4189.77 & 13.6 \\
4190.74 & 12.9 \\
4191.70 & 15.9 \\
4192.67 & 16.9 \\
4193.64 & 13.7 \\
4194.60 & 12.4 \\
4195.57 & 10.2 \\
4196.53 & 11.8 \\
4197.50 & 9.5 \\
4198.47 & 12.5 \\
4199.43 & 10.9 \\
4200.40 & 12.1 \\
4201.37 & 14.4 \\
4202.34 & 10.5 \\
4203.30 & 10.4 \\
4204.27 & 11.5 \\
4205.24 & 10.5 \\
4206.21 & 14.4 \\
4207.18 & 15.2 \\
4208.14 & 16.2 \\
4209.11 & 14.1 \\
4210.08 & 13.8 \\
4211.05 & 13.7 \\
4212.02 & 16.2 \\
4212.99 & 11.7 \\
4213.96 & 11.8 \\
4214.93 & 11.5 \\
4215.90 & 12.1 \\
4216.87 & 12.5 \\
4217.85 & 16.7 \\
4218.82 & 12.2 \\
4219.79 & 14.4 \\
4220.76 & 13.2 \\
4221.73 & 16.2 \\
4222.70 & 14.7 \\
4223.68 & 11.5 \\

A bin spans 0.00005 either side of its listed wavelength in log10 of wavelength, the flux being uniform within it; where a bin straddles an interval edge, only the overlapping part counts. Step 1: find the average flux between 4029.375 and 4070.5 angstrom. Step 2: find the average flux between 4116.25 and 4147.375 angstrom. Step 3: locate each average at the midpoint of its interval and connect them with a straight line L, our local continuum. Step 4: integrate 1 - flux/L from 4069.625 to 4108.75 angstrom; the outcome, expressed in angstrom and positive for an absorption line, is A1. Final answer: 1.1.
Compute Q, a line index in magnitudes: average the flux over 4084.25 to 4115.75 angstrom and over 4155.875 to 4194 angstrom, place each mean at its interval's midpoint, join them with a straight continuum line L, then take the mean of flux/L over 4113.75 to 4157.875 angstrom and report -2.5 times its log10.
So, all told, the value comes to -0.07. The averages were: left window 12.2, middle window 13.3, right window 12.8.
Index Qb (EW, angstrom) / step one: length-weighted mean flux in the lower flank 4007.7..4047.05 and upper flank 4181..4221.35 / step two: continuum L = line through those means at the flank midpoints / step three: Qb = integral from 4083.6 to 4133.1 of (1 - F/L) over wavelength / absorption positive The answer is 2.0 angstrom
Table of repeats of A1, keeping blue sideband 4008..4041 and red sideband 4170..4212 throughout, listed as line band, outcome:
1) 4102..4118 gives 1.0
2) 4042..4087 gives 3.6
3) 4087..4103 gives 1.9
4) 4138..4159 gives -0.5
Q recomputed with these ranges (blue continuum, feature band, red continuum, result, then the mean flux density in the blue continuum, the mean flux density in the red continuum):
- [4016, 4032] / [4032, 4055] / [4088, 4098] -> 0.08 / 14.1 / 12.6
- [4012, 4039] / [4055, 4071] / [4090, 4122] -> 0.07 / 13.8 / 12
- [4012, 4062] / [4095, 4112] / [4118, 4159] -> 0.17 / 13.1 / 13.4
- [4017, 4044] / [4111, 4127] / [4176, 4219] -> 0.03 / 13.9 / 12.8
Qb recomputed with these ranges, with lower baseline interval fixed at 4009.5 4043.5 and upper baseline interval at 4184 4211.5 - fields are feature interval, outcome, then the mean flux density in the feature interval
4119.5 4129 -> -0.31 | 13.7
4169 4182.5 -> 1.11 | 12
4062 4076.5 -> 0.87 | 12.7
